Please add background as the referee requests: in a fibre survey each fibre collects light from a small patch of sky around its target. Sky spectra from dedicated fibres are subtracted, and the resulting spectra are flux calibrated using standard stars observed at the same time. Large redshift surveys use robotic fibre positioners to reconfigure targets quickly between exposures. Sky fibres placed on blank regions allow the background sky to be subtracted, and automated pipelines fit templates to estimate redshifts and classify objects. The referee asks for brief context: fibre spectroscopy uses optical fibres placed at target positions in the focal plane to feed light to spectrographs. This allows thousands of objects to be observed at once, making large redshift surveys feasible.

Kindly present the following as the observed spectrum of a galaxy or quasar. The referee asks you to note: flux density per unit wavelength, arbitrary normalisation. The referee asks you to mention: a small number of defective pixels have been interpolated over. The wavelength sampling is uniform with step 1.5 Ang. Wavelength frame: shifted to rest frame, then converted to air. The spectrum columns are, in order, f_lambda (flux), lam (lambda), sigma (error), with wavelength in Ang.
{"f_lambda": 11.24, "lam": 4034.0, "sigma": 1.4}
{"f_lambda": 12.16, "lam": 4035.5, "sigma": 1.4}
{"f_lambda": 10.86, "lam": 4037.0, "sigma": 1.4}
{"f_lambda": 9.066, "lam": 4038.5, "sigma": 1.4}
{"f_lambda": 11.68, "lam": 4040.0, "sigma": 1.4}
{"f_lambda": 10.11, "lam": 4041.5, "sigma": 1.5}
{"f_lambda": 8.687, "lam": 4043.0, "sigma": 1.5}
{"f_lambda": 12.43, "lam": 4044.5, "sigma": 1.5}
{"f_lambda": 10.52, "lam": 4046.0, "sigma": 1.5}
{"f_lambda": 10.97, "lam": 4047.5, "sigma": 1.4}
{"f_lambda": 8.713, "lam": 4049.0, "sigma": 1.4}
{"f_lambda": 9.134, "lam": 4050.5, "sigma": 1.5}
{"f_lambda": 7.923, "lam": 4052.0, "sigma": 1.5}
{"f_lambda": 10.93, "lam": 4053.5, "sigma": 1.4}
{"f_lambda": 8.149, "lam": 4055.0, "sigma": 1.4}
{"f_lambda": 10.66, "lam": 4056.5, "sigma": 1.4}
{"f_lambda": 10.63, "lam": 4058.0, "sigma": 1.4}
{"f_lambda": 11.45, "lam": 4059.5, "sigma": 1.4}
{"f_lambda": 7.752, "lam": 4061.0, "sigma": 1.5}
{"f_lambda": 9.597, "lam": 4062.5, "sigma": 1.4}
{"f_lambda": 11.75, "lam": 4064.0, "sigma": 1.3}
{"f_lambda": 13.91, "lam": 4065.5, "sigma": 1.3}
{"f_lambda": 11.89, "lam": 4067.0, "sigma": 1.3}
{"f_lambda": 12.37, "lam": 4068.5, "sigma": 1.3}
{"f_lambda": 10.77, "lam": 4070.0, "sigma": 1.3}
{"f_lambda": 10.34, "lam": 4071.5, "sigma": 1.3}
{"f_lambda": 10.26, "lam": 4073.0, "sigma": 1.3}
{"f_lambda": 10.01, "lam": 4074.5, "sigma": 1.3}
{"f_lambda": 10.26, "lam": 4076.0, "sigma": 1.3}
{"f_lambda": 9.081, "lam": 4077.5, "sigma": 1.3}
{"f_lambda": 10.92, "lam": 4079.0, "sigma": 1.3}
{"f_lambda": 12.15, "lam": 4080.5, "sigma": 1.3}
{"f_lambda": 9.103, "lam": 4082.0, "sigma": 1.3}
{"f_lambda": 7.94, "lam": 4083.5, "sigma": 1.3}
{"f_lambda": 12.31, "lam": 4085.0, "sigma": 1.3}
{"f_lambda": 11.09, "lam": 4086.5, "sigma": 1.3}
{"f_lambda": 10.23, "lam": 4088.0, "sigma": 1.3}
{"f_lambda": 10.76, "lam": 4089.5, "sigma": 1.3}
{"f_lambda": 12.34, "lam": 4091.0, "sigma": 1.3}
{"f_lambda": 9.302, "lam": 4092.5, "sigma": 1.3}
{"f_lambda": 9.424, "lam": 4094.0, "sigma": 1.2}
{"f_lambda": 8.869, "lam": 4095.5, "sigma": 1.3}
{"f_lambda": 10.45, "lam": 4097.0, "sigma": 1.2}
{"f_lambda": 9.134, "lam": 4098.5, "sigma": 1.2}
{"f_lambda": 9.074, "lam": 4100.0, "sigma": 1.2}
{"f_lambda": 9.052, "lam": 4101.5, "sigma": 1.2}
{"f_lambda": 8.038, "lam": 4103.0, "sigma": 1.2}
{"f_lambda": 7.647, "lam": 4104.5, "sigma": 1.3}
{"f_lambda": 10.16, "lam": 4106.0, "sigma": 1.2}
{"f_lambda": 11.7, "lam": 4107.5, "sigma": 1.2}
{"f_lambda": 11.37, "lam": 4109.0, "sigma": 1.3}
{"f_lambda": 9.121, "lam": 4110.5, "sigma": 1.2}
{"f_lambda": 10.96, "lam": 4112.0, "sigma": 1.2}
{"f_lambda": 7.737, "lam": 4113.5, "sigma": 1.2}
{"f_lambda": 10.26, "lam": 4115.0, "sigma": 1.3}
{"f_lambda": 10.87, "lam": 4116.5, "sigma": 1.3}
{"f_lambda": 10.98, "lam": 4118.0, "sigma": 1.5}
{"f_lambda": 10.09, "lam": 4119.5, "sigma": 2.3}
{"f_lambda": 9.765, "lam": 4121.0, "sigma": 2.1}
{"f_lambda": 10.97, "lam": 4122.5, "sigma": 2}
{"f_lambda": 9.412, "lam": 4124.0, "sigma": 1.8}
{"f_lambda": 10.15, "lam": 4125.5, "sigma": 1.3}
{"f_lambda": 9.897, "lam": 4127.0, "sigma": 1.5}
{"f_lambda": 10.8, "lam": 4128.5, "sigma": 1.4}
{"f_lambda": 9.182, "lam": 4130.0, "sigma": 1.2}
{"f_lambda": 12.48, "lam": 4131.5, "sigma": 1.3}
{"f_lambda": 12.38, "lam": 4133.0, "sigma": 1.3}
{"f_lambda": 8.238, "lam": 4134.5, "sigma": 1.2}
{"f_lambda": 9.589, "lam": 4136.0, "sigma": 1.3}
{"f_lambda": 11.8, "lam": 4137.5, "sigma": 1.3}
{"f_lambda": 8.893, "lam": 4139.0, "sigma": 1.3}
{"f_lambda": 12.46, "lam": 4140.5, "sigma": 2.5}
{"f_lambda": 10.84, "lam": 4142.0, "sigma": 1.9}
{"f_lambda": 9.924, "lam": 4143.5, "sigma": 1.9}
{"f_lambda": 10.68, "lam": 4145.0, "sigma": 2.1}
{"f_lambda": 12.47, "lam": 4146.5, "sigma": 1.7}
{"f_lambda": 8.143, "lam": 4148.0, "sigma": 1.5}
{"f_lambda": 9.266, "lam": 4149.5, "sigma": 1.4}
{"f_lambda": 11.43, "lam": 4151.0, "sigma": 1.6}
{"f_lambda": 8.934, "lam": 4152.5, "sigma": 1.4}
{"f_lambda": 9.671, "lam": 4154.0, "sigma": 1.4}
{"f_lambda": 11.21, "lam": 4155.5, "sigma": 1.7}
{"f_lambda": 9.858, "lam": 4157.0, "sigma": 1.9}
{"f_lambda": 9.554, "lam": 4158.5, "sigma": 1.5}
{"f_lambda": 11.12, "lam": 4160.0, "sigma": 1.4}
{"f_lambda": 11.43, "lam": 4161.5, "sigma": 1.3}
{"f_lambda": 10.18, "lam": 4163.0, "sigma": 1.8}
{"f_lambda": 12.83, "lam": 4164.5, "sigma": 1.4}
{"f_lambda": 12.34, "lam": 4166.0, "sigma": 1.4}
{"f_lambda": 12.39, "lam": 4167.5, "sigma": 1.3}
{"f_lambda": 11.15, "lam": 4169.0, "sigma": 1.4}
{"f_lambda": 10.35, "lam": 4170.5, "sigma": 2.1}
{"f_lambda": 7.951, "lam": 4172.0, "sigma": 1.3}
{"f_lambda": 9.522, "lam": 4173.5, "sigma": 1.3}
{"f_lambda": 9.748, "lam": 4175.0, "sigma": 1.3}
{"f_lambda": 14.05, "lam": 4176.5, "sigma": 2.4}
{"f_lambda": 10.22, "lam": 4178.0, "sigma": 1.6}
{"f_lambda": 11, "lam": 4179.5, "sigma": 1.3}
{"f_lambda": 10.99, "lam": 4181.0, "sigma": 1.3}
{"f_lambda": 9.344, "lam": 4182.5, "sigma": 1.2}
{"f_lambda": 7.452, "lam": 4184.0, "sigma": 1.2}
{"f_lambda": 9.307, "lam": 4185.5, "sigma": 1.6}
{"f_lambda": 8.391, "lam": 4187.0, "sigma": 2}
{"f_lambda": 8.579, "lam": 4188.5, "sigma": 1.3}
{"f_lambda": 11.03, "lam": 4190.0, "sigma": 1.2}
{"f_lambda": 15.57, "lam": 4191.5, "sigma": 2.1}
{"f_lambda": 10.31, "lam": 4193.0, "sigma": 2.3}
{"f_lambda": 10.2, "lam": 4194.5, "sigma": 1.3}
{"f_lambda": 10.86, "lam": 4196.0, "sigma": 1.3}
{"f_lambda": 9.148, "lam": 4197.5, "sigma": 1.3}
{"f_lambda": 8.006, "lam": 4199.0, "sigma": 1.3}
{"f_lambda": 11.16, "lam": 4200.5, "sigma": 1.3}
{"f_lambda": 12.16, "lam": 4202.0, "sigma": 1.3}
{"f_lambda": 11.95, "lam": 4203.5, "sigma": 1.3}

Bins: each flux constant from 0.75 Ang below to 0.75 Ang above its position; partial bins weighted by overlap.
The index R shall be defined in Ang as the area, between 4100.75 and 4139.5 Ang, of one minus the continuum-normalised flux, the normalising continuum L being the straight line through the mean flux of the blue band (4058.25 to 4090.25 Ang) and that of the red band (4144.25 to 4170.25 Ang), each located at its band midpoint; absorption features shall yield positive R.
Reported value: 2.31 Ang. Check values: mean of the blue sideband 10.7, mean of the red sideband 10.7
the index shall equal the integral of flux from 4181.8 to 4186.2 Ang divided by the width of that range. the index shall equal 8.69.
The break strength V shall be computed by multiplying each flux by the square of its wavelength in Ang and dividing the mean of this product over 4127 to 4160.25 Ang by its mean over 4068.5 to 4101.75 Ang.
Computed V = 1.05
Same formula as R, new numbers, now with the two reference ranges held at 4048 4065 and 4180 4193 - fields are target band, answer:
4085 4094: -0.8 Ang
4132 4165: -1.6 Ang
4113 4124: -0.2 Ang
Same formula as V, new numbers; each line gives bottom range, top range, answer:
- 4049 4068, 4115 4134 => 1.06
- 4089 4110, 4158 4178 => 1.16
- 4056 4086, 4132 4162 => 1.01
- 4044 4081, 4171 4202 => 1.03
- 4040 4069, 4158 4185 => 1.08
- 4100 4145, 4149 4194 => 1.06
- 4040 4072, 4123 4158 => 1.03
